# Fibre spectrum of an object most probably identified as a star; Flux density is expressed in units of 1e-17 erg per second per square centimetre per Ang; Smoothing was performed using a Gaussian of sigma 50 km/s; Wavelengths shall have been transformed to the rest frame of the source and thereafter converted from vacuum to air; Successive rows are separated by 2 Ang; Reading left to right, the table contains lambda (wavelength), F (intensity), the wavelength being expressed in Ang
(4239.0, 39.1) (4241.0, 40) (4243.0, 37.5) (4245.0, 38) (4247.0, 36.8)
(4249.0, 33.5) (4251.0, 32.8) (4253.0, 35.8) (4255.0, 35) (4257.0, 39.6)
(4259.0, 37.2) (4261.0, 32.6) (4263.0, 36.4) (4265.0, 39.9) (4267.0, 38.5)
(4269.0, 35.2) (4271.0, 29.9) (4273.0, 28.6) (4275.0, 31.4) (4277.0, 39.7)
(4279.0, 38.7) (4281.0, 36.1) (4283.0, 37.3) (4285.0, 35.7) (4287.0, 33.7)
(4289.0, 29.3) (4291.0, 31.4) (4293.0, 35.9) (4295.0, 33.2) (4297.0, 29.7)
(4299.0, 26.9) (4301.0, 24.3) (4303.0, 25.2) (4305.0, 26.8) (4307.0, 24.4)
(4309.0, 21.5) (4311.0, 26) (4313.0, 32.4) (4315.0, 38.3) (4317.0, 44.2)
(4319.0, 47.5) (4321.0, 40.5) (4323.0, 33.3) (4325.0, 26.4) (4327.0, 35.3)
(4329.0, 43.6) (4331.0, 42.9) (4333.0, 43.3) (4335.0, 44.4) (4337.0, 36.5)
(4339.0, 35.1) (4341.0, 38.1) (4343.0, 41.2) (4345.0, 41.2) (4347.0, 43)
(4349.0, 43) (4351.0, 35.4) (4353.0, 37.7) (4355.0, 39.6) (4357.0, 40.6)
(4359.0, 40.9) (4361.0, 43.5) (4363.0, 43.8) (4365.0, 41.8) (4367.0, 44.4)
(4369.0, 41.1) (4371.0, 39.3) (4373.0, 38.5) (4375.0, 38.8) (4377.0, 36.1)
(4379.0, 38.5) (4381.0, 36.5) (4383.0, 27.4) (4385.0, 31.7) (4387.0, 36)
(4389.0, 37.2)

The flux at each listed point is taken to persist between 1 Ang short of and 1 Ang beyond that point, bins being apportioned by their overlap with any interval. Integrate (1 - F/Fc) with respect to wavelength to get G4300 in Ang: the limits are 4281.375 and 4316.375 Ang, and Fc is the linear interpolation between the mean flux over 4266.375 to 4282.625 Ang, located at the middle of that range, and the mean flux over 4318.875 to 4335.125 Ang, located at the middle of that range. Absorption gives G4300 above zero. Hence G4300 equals 6.01 Ang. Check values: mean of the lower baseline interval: 34.8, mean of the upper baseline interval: 39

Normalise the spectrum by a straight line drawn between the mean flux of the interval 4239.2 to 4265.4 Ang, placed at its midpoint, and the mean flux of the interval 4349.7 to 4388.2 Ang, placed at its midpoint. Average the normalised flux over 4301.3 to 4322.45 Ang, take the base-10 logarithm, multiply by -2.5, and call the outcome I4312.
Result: 0.16 mag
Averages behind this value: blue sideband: 36.5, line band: 32.4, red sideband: 38.5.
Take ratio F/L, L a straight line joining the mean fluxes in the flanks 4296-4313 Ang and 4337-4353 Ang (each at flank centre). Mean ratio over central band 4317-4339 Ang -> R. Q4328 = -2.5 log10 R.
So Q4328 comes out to -0.174 mag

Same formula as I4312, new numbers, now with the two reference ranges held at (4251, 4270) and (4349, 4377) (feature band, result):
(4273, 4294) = 0.08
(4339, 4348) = -0.02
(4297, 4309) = 0.43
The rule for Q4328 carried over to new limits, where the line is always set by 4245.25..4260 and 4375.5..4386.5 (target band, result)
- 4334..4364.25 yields -0.161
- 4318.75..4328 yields -0.020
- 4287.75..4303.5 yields 0.191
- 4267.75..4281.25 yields 0.045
